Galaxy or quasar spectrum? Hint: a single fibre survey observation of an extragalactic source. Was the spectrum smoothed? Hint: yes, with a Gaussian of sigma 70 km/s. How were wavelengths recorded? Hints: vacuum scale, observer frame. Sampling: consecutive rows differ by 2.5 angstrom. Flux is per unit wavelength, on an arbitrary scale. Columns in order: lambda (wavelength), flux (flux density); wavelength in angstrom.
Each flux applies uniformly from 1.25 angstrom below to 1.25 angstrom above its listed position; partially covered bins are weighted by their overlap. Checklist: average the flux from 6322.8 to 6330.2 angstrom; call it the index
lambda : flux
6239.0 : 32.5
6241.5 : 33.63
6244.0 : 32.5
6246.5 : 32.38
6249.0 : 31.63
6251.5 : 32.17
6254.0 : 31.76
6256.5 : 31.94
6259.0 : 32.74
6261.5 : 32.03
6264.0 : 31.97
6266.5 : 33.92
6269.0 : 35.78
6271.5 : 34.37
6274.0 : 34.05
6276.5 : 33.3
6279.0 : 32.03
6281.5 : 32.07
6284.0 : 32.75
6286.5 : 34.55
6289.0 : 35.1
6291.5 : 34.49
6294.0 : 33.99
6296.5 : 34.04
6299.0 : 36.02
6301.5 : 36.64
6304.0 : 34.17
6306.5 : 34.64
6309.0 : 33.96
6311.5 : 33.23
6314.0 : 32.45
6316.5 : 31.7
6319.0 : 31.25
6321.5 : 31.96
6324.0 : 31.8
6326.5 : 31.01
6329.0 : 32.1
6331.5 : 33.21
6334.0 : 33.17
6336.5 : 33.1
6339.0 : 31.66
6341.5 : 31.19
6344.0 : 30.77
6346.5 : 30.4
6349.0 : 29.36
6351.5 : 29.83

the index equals 31.6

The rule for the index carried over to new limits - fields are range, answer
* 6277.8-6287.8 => 32.9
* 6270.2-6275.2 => 34.2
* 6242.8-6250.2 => 32.2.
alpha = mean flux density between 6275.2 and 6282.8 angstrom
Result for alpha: 32.5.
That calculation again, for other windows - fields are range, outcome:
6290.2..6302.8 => 35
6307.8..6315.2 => 33.2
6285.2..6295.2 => 34.5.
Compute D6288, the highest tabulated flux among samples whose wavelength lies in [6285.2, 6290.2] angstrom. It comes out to 35.1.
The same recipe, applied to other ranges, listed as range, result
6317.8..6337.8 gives 33.21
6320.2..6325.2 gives 31.96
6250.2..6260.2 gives 32.74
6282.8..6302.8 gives 36.64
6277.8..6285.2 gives 32.75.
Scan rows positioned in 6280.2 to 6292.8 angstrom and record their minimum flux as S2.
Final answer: 32.07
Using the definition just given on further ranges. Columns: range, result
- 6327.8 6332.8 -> 32.1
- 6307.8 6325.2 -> 31.25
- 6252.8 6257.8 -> 31.76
